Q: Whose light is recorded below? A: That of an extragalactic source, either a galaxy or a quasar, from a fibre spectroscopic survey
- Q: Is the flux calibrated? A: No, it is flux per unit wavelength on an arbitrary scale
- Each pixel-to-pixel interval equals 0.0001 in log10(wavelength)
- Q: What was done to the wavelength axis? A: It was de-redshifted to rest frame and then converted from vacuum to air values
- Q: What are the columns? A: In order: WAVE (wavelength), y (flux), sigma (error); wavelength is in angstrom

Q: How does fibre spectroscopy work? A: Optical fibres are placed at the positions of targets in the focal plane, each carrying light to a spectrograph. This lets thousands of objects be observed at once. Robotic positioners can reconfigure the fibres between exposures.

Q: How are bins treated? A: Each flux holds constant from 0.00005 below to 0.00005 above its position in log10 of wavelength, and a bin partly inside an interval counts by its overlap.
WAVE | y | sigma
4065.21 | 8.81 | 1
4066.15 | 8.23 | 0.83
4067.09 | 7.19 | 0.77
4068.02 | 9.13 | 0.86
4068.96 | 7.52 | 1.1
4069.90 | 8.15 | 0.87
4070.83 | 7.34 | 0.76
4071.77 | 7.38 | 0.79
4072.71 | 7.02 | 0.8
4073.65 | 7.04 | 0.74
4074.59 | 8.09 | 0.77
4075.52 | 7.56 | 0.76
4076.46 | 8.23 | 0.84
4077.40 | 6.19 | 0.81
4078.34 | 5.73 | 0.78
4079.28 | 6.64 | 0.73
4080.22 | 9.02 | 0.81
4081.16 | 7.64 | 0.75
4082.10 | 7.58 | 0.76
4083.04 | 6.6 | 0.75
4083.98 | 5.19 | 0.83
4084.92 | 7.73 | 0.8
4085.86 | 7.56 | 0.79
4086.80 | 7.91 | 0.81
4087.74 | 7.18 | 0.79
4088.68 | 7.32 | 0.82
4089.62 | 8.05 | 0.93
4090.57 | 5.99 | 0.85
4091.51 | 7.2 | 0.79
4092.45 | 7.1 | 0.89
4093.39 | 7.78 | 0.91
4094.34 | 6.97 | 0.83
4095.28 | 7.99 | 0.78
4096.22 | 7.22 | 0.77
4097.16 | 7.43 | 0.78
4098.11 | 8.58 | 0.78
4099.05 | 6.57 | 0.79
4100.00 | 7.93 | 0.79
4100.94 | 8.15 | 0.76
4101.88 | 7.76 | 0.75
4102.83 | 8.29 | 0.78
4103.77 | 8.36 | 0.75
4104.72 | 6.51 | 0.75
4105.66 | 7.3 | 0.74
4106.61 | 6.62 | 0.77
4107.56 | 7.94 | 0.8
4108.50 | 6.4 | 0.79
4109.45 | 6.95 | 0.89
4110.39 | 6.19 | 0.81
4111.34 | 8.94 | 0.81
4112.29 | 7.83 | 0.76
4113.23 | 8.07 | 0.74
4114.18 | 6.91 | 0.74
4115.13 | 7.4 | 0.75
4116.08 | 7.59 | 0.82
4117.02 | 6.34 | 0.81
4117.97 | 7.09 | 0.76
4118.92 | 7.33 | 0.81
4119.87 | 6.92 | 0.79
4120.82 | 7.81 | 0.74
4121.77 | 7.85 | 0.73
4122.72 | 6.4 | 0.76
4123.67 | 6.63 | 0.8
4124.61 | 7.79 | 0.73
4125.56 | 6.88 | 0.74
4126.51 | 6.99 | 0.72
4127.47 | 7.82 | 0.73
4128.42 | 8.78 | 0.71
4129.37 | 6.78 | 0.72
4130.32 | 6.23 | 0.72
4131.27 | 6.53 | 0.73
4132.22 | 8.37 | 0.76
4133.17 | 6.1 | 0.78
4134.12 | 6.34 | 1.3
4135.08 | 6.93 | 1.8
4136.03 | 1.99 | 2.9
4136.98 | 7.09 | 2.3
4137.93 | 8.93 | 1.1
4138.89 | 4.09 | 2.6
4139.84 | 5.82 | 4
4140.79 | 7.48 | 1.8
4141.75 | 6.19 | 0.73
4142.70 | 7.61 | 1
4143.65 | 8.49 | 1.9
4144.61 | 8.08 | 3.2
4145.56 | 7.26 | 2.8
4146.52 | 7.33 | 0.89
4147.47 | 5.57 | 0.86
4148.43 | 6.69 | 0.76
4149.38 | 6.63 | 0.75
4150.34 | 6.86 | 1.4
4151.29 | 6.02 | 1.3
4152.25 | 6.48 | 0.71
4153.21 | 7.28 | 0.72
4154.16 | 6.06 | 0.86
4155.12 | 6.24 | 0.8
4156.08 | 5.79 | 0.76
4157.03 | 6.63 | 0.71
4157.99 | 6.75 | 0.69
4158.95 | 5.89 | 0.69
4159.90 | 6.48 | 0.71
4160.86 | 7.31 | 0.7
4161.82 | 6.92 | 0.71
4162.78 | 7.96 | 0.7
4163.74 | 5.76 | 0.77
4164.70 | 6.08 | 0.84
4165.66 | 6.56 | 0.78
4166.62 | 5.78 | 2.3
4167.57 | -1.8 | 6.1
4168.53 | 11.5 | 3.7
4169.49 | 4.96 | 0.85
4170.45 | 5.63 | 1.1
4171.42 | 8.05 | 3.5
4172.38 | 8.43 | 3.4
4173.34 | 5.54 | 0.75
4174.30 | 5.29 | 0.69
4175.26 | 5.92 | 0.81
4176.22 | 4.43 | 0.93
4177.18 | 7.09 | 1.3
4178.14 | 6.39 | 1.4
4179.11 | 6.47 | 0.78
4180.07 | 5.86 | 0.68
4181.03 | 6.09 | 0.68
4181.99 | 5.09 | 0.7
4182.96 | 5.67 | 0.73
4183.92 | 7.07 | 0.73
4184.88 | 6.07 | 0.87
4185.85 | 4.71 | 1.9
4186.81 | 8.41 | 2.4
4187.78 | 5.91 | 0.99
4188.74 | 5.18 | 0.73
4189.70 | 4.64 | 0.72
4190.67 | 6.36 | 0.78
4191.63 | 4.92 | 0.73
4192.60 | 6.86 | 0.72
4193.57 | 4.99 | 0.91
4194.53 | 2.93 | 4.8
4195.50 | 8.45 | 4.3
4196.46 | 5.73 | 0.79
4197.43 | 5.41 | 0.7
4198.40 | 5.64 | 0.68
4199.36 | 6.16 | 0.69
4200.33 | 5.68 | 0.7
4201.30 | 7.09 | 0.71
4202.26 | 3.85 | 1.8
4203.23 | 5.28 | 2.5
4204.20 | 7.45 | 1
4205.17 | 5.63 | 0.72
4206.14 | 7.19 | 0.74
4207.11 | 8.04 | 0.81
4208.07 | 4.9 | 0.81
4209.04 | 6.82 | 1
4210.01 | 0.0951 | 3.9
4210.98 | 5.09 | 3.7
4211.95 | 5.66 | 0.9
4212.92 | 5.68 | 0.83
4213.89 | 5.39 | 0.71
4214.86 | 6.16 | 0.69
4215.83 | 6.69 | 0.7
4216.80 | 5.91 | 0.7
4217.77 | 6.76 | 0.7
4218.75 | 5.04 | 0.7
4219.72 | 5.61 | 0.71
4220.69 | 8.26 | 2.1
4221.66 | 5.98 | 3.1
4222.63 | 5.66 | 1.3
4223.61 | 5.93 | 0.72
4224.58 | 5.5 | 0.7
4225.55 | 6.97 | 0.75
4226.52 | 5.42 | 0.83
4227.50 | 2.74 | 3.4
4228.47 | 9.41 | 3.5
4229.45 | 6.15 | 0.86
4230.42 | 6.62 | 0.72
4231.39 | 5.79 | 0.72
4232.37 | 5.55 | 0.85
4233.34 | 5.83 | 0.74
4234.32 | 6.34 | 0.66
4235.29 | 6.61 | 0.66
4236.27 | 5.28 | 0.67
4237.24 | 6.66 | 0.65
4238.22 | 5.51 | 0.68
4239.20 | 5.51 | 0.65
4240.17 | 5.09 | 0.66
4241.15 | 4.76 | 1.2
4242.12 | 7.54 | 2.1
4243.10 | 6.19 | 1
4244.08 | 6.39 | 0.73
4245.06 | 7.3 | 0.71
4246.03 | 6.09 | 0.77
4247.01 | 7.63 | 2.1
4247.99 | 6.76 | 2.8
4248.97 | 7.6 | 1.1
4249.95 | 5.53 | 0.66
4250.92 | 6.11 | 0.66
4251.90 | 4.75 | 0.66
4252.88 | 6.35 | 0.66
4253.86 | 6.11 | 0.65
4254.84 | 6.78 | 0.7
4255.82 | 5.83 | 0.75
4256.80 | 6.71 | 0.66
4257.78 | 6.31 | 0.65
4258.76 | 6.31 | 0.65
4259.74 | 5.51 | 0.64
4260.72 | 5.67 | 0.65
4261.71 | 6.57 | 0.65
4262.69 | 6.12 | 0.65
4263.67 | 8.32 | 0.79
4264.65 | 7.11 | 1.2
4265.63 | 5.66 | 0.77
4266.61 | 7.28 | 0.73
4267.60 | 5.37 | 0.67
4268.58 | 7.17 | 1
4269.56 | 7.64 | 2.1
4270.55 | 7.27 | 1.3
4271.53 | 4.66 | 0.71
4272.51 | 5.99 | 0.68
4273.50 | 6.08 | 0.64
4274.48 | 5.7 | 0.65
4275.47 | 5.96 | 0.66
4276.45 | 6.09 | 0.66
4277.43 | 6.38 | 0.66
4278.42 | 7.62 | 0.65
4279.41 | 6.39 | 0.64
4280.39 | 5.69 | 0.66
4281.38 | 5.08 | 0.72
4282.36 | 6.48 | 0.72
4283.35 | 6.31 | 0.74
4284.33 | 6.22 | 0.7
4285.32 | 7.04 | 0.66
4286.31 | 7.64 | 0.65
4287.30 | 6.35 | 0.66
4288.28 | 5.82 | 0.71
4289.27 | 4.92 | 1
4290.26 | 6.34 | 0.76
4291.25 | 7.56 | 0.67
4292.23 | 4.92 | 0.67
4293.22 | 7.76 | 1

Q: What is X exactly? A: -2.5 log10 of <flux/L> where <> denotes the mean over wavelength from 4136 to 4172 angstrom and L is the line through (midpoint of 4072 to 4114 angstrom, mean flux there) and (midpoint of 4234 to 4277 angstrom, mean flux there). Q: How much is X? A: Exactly 0.08 mag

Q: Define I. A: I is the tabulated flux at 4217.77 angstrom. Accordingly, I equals 6.76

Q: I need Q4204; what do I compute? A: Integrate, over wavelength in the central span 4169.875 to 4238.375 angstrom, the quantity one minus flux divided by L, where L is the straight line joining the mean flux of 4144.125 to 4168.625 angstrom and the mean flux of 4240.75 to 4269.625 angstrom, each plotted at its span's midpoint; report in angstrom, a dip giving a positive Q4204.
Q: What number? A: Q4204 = 5.0 angstrom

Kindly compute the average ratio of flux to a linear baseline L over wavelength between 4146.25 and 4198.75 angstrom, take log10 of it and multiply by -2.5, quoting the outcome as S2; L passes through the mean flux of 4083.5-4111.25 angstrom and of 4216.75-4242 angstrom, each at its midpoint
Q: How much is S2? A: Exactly 0.08 mag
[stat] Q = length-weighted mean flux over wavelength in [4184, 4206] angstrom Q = 5.83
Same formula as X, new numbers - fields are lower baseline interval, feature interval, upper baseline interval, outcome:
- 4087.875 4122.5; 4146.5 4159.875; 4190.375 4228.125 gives 0.04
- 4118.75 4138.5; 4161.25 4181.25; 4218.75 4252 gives 0.08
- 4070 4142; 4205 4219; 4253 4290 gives 0.17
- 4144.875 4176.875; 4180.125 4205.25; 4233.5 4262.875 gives 0.08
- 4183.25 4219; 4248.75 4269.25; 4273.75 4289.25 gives -0.04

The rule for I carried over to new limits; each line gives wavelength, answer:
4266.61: 7.28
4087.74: 7.18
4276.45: 6.09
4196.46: 5.73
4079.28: 6.64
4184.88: 6.07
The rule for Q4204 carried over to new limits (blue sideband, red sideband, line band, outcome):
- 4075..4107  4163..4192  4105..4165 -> -2.2 angstrom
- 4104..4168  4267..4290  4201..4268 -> 3.4 angstrom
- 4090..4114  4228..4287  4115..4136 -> 0.7 angstrom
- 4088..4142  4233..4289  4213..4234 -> 1.5 angstrom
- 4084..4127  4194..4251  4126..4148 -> 0.5 angstrom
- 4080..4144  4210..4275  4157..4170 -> 1.1 angstrom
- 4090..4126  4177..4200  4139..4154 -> -0.4 angstrom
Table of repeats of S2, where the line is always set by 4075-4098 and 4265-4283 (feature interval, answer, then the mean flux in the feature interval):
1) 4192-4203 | 0.173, 5.69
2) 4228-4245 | 0.042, 6.21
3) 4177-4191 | 0.119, 6.04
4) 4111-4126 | -0.038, 7.35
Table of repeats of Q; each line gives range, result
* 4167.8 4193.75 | 6.14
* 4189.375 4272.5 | 6.05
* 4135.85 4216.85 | 6.12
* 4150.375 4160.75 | 6.42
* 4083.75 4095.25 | 7.24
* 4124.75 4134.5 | 7.11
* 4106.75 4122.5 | 7.32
